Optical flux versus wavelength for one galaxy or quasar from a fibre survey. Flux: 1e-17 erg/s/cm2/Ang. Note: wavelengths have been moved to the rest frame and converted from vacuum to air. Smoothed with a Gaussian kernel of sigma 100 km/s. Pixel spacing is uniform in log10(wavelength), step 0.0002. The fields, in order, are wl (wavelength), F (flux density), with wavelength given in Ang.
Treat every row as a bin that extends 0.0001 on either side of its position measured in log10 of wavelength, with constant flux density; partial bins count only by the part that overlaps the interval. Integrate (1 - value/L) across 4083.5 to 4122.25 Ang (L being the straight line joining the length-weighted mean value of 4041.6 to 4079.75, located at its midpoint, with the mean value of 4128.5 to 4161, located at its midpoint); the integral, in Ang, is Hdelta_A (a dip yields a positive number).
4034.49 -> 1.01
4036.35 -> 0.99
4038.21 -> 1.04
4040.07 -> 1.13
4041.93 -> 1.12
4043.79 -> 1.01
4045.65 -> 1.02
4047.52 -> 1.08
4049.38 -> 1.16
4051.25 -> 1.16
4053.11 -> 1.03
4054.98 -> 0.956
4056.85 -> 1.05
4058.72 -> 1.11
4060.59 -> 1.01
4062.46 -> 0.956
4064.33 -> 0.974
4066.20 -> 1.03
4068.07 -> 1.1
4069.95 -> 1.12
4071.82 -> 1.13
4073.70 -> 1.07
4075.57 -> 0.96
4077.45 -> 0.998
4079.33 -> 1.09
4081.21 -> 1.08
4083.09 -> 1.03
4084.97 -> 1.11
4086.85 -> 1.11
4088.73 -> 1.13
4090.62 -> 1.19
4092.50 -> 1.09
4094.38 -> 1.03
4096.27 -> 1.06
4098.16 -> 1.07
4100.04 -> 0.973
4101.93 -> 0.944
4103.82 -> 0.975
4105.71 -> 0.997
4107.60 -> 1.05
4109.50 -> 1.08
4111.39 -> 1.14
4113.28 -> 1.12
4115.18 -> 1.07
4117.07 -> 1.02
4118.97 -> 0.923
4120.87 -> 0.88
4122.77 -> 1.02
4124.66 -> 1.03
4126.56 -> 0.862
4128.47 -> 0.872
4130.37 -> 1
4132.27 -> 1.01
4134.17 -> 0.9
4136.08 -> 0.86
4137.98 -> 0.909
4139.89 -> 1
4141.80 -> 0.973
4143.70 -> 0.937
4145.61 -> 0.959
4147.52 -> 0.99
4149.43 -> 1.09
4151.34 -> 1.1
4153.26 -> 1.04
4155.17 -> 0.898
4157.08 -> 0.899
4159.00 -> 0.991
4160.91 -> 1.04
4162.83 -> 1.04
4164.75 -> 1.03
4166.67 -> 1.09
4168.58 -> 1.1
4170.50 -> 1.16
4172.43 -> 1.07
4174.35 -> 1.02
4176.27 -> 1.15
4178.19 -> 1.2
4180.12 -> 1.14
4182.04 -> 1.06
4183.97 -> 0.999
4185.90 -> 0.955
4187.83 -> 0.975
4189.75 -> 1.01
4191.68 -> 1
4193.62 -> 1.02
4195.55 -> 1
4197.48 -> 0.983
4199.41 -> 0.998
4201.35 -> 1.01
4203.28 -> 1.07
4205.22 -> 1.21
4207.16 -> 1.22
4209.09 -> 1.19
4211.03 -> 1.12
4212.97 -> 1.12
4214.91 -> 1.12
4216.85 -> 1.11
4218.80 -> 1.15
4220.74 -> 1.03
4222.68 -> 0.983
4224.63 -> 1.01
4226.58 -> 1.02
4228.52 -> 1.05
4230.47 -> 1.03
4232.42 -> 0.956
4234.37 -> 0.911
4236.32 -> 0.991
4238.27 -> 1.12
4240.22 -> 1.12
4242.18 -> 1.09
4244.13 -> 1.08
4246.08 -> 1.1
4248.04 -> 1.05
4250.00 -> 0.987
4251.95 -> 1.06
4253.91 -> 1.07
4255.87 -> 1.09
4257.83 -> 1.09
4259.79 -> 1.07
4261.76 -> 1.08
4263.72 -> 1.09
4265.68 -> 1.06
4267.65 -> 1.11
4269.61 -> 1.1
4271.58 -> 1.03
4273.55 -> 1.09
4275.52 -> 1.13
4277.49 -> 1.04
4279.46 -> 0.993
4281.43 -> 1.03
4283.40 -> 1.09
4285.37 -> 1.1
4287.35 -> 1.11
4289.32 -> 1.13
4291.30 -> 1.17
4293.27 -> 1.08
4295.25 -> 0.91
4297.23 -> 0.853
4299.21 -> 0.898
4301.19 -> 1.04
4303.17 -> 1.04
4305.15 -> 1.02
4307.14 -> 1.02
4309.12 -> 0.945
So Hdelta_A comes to -1.3 Ang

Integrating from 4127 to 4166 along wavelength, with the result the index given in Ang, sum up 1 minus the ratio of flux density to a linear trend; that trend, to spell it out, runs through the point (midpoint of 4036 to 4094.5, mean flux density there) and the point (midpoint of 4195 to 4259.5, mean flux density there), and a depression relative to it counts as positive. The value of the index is 3.3 Ang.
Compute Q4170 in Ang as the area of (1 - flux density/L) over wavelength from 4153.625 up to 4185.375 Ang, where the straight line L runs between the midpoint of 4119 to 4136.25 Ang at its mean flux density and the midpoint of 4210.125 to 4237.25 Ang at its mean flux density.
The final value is -2.2 Ang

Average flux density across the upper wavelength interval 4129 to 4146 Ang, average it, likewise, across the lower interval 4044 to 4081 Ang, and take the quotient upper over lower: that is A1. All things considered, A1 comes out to 0.90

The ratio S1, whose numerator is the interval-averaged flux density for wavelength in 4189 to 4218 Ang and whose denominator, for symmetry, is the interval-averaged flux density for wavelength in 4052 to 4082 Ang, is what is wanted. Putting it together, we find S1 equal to 1.0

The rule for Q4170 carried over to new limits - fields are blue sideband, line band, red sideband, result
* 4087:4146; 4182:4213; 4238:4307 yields -0.6 Ang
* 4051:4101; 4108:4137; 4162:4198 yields 1.9 Ang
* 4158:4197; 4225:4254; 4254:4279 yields 0.8 Ang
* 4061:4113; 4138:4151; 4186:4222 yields 0.9 Ang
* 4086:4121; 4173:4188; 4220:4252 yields -0.4 Ang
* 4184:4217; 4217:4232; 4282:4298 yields 0.3 Ang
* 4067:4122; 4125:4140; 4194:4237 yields 1.8 Ang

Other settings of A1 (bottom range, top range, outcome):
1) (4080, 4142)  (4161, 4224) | 1.06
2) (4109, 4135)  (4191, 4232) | 1.07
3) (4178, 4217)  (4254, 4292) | 1.01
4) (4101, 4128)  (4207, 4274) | 1.06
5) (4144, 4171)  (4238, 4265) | 1.05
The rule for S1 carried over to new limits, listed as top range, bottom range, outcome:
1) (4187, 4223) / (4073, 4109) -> 1.02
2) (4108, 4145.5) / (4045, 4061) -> 0.92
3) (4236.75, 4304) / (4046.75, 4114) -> 1.00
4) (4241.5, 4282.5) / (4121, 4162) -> 1.10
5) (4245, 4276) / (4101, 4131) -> 1.08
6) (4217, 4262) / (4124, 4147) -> 1.11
